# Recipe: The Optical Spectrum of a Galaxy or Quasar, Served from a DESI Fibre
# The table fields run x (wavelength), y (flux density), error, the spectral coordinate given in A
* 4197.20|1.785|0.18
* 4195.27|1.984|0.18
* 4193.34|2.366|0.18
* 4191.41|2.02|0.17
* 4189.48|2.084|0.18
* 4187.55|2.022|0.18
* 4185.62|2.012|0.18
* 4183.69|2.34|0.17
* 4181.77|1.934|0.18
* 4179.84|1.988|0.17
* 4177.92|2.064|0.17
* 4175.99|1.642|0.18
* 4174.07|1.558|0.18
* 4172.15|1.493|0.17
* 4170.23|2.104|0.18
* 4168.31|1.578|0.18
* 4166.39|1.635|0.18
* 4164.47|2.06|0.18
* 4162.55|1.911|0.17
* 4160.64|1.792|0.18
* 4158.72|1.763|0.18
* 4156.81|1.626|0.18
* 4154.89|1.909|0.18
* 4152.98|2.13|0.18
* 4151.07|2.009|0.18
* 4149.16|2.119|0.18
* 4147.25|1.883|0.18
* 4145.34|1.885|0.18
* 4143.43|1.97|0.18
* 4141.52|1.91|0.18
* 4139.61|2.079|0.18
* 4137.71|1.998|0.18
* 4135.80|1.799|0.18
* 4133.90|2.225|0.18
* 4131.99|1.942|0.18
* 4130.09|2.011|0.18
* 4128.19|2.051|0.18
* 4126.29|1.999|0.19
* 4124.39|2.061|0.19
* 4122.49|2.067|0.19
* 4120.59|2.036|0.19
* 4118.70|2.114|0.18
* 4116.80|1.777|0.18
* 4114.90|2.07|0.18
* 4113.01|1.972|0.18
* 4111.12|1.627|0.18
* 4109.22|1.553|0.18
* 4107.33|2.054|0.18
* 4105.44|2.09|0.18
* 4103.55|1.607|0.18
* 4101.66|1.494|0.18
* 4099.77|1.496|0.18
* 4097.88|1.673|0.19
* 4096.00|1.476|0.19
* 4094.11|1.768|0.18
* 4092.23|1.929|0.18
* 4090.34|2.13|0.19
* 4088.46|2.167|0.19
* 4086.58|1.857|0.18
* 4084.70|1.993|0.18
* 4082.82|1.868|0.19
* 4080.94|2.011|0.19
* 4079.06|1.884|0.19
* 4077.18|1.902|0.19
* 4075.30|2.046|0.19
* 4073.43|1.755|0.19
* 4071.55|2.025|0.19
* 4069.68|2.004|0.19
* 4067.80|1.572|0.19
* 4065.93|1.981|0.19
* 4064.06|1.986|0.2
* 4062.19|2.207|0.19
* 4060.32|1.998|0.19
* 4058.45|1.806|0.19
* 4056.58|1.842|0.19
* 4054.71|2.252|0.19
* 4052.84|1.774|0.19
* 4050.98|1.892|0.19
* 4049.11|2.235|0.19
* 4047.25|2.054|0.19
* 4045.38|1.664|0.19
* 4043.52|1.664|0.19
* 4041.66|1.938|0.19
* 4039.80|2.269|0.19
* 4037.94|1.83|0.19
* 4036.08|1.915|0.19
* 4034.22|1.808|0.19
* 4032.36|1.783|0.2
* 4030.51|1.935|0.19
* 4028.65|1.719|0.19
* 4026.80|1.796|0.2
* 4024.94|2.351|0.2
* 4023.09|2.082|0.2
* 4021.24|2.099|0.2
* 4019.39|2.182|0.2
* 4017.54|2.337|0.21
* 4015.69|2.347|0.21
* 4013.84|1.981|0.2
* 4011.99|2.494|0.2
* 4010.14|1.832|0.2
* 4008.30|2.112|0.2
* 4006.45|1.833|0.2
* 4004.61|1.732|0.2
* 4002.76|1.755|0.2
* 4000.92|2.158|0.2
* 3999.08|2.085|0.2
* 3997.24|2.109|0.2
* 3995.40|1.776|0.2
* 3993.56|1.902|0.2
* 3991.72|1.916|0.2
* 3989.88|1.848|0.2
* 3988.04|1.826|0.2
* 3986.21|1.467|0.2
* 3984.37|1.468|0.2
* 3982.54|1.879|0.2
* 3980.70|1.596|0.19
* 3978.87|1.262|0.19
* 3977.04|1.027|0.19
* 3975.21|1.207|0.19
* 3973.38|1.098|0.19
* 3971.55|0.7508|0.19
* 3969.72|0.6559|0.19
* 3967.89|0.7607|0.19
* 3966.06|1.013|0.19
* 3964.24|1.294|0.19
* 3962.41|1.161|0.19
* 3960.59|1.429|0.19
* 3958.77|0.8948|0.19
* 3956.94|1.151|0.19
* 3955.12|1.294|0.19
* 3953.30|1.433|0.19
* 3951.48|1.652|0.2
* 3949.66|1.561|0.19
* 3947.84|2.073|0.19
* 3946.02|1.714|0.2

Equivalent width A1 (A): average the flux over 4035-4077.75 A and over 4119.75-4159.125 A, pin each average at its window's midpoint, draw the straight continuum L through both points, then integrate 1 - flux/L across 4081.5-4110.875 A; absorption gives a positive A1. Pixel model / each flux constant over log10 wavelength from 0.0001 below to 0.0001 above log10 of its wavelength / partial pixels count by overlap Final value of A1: 2.2 A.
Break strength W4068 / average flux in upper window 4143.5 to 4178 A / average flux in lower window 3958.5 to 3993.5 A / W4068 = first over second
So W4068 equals 1.40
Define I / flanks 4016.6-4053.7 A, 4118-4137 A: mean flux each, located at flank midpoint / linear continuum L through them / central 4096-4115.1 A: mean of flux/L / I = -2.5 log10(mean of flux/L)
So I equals 0.16 mag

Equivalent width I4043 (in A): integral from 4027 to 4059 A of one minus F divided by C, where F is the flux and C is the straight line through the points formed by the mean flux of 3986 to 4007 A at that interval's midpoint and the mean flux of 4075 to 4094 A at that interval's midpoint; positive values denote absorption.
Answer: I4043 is 0.39 A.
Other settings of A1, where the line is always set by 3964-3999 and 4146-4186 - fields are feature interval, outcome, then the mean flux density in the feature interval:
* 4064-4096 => -4.7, 1.92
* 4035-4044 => -2.1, 1.93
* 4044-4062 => -3.8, 1.95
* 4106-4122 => -1.4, 1.91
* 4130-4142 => -1.3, 2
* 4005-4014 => -3.2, 2.04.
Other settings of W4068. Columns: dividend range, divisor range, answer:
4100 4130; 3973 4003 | 1.13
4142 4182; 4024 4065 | 0.96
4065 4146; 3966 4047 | 1.08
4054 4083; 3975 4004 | 1.13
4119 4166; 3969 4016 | 1.16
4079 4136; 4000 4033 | 0.93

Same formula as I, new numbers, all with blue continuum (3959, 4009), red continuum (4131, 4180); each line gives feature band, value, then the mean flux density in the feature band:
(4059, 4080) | -0.144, 1.94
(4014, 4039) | -0.247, 2.01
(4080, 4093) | -0.151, 1.99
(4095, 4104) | 0.143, 1.55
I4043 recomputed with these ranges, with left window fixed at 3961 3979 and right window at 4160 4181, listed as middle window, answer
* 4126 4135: -2.2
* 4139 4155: -2.6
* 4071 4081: -3.4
